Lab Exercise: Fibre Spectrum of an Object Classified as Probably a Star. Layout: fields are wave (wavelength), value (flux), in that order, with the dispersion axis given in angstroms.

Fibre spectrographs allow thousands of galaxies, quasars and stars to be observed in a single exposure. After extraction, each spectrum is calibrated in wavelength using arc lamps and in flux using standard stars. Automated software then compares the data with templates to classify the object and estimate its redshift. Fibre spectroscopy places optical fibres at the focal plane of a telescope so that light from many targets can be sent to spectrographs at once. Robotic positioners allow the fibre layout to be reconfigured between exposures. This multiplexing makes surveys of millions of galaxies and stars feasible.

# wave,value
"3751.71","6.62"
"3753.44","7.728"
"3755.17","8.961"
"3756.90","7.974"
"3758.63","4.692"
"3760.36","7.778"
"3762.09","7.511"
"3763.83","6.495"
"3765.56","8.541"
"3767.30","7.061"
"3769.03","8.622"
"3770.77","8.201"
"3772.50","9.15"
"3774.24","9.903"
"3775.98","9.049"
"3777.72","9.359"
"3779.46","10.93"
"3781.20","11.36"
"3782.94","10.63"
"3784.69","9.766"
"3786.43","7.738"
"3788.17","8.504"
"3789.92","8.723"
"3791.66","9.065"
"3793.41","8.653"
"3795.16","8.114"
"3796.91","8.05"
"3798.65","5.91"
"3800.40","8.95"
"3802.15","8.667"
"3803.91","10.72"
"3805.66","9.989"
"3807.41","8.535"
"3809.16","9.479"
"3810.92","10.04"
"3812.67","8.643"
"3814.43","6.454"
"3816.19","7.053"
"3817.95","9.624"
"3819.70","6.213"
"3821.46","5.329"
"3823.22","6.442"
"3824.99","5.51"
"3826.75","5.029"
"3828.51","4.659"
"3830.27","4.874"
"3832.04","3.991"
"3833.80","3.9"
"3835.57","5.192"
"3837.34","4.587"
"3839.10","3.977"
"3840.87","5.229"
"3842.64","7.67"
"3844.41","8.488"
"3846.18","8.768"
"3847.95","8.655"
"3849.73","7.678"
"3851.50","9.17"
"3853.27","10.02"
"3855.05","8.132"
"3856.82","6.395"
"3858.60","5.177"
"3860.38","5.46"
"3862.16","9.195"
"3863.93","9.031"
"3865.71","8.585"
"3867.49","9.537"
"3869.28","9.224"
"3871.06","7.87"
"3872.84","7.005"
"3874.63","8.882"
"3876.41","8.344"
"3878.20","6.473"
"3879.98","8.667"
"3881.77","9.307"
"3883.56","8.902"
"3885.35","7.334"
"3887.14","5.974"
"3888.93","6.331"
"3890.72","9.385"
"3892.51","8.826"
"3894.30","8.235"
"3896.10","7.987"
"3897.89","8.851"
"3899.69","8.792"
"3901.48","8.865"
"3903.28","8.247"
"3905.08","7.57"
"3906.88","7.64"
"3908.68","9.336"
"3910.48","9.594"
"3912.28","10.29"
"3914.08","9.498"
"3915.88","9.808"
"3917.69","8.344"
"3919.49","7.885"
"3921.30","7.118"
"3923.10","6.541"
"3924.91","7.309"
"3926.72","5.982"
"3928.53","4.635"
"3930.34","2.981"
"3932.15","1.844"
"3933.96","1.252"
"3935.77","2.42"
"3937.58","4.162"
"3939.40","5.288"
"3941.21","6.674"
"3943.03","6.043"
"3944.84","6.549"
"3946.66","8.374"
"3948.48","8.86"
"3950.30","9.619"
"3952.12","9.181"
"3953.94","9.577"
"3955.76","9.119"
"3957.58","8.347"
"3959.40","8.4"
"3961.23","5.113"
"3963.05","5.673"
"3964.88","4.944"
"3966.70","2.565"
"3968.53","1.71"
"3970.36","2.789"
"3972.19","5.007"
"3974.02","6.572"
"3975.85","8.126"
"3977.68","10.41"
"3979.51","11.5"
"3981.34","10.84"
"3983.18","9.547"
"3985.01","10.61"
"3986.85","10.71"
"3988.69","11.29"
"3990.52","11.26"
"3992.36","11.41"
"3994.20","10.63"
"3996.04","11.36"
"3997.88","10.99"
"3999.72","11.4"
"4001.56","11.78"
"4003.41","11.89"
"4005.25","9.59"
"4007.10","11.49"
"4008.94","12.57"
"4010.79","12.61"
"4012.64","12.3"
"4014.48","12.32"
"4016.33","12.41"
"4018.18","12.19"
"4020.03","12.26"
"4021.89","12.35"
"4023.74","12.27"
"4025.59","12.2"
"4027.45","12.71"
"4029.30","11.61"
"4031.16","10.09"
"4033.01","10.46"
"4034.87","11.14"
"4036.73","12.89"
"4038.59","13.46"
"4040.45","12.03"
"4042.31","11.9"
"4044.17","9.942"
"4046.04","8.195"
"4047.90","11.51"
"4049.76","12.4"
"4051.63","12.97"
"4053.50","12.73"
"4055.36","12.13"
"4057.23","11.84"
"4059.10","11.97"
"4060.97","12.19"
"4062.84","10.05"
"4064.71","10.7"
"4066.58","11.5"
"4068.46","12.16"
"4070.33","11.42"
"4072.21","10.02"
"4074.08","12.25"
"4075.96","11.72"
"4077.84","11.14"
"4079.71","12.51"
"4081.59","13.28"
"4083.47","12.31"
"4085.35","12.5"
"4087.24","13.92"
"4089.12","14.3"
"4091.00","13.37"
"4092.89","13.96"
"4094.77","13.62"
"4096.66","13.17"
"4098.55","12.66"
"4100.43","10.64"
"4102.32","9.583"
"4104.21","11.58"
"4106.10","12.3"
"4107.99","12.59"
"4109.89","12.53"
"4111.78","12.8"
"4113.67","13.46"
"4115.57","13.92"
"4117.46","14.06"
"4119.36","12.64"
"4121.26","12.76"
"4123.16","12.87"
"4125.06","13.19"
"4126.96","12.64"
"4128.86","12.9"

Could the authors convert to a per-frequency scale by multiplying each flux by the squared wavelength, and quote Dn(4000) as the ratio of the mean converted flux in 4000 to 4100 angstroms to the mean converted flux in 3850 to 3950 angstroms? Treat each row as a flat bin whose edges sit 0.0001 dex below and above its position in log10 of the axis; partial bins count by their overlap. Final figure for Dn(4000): 1.74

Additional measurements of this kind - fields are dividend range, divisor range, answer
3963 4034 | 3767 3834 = 1.40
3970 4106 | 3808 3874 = 1.79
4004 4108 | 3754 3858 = 1.75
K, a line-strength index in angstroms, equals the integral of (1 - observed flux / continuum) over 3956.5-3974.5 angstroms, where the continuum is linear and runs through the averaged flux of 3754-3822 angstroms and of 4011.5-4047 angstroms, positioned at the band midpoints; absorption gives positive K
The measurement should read 9.5 angstroms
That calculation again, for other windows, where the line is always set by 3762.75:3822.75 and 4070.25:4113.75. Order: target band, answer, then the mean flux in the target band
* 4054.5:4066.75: 0.54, 11.5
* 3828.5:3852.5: 7.69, 6.28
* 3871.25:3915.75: 6.87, 8.37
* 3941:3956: 3.31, 8.25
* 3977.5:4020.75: -0.67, 11.4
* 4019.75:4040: -0.57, 11.9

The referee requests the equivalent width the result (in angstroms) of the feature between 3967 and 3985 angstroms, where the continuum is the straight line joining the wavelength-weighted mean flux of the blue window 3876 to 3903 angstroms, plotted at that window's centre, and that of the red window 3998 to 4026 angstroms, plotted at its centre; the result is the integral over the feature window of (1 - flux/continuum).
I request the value 5.8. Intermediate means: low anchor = 8.15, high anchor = 11.9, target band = 7.39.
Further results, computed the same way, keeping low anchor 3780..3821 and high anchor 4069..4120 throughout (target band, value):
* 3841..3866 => 3.9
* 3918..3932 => 5.9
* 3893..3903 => 1.4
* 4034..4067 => 0.9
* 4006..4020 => -0.9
